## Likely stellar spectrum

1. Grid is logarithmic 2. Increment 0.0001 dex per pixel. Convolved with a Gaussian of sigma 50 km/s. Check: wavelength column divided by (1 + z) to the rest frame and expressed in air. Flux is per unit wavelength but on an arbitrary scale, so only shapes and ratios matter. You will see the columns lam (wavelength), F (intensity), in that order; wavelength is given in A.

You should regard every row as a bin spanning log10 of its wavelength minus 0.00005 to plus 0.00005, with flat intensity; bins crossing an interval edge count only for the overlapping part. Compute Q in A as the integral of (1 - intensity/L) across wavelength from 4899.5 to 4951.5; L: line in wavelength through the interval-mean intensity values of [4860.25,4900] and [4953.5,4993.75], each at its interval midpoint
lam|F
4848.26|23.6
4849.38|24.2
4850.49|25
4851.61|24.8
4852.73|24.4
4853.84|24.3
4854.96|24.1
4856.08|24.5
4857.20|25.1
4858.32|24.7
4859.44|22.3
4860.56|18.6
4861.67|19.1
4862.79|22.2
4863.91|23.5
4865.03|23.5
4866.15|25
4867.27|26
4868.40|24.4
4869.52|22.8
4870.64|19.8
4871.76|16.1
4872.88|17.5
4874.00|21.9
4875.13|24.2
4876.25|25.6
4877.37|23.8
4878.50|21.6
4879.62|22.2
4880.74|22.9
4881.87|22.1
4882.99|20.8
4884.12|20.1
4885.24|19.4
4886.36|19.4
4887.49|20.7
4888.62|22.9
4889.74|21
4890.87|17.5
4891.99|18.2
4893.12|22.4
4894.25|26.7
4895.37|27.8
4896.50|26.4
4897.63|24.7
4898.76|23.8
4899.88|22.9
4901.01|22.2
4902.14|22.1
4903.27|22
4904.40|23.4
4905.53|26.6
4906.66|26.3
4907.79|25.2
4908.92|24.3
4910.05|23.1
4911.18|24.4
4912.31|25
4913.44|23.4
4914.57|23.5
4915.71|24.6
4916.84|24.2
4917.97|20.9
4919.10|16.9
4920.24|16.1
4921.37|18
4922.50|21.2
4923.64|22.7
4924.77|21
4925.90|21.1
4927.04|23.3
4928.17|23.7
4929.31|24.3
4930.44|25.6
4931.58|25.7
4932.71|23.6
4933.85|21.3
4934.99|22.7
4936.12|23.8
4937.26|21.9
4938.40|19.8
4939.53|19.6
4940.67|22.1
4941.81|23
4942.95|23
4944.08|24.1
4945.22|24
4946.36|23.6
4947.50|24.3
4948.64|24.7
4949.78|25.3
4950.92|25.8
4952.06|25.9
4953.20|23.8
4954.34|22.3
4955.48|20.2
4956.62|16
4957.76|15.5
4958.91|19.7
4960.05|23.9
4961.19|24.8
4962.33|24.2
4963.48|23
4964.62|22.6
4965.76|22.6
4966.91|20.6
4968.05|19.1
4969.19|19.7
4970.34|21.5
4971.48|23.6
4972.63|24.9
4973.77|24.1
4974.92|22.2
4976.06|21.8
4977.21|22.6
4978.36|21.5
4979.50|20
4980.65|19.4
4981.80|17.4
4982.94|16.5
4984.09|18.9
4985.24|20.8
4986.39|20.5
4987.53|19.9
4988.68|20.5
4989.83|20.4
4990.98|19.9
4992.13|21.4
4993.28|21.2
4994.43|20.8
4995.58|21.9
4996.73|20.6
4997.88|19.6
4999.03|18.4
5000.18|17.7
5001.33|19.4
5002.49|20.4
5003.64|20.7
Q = -3.3 A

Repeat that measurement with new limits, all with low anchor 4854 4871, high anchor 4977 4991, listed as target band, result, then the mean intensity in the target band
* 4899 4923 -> -1.0 A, 22.7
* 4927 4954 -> -3.3 A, 23.5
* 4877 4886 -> 0.4 A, 21.5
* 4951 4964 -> -0.9 A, 21.9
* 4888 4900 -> -0.5 A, 23.1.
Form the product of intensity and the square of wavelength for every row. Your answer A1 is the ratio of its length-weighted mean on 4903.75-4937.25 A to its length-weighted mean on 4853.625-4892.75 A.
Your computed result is 1.07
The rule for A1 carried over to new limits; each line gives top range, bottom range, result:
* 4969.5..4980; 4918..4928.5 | 1.12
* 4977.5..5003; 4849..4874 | 0.92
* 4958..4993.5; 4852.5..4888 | 0.99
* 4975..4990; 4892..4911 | 0.86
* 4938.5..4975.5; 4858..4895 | 1.06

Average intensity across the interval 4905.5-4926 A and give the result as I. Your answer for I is 22.5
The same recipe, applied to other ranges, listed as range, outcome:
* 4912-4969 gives 22.3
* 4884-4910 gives 22.9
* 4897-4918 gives 23.9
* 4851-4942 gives 22.6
